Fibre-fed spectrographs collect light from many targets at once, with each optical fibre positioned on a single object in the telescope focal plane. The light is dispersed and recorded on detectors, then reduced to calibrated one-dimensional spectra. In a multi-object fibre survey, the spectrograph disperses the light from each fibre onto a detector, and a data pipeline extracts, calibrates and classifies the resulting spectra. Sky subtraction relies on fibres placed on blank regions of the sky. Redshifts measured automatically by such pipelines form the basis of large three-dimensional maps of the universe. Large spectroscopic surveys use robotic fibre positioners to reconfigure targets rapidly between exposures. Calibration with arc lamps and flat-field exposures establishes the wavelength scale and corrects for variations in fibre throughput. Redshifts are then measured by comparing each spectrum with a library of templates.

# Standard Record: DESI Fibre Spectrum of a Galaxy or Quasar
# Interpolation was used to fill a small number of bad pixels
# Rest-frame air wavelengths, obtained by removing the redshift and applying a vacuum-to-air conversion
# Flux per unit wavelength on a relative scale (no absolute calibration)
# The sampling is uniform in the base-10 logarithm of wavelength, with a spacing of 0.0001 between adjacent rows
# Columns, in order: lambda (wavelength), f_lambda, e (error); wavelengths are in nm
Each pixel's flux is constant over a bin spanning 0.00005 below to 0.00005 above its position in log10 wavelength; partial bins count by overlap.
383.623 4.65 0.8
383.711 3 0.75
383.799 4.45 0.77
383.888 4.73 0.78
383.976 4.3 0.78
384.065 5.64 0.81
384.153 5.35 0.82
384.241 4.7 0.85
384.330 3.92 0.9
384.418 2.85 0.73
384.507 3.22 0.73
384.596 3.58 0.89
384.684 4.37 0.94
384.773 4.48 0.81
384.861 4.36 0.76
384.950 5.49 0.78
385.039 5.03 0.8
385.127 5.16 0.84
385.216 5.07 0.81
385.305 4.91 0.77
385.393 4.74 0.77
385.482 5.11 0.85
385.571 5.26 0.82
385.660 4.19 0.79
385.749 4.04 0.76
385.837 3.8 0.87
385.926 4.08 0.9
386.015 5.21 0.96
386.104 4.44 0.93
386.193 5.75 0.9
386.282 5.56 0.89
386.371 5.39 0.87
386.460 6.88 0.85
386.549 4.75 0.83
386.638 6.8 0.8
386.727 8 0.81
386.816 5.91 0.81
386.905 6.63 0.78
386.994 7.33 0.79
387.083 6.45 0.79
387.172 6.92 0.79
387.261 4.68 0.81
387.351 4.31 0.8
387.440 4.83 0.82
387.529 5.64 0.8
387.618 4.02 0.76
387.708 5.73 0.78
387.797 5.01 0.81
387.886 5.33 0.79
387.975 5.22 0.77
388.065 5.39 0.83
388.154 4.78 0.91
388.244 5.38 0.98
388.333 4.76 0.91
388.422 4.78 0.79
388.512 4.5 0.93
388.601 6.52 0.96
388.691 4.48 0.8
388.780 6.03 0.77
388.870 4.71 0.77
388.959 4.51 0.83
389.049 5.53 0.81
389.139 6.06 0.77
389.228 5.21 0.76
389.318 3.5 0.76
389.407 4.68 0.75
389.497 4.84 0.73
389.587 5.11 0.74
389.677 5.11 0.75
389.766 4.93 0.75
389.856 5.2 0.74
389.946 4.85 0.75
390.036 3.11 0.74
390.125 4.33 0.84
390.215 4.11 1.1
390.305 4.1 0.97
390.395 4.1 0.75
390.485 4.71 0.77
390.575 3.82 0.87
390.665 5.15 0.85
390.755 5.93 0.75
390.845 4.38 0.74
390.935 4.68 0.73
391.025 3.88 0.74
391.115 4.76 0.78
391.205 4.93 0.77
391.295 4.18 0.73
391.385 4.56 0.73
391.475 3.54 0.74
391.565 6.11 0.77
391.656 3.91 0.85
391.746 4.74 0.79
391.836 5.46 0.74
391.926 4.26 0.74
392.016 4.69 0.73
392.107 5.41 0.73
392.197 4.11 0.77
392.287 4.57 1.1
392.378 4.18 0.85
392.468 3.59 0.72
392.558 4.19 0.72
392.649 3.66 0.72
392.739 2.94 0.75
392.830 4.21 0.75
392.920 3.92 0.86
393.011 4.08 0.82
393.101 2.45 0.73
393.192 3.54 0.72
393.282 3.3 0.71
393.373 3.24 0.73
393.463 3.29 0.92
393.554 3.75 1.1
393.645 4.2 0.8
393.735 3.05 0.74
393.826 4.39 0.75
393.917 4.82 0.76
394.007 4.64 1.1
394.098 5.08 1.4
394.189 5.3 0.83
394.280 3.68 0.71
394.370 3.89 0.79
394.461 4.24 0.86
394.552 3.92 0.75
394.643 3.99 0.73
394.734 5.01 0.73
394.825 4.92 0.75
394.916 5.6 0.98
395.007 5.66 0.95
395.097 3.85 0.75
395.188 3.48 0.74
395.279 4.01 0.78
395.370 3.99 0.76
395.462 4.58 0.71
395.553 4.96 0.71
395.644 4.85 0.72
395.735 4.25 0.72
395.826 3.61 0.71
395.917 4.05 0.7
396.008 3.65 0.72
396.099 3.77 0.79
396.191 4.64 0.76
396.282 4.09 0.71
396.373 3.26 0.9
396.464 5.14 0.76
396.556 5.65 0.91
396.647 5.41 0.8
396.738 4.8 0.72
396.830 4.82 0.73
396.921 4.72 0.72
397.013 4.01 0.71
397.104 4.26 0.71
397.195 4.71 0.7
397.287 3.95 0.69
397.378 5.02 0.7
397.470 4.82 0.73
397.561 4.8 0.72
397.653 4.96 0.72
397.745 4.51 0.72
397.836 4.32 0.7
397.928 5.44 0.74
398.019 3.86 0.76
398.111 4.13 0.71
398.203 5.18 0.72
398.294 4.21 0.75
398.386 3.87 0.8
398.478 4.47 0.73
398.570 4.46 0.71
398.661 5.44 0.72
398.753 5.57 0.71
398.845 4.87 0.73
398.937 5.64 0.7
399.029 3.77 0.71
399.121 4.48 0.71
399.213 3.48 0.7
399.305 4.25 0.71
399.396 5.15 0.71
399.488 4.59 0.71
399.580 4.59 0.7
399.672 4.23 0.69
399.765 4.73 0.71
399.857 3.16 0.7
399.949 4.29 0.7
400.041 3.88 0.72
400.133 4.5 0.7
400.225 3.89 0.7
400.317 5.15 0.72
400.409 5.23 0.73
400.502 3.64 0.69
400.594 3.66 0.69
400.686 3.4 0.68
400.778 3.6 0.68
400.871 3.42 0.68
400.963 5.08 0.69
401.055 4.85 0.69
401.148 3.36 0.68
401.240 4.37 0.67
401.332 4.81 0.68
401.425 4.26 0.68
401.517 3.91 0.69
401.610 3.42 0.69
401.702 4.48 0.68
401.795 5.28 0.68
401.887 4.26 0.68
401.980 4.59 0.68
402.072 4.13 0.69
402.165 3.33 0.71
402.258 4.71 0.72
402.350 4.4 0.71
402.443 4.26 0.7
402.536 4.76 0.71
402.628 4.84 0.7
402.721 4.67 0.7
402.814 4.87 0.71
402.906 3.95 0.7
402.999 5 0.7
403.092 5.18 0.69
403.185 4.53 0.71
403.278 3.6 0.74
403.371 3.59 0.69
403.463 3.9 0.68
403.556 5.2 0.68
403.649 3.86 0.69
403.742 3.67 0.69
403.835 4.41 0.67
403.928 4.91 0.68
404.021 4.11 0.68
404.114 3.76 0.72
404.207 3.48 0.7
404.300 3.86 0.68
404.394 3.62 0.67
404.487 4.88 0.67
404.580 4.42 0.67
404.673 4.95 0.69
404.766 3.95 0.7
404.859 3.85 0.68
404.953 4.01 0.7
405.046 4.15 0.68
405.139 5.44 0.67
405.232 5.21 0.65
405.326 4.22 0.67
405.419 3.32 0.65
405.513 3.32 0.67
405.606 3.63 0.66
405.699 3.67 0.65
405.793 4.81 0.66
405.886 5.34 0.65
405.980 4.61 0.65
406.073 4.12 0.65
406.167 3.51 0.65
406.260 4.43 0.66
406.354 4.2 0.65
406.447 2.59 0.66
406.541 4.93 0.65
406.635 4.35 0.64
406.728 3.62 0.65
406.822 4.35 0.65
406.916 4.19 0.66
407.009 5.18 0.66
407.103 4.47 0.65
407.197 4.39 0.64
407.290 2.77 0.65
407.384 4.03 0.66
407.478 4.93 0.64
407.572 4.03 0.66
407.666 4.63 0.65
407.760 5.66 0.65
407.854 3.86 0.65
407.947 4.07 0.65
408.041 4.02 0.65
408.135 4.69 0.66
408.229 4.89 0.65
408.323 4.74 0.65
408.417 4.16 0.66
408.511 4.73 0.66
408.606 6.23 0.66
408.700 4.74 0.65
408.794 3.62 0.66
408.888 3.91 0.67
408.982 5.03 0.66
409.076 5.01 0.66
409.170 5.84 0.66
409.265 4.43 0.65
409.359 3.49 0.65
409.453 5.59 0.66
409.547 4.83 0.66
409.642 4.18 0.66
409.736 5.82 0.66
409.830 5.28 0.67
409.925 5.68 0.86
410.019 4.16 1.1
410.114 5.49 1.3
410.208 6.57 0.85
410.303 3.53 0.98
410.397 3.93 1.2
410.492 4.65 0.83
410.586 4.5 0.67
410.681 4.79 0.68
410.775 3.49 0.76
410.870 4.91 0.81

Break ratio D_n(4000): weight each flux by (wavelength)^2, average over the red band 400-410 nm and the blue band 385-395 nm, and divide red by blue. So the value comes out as 0.99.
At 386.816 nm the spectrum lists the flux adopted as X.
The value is 5.91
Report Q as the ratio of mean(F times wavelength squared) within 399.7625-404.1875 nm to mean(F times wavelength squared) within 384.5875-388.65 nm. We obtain 0.9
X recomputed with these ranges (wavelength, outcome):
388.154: 4.78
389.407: 4.68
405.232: 5.21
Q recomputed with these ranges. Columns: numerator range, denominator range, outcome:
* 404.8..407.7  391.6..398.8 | 1.02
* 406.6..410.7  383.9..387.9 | 1.02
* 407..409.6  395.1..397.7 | 1.09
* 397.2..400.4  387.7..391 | 0.98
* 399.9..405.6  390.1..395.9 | 1.04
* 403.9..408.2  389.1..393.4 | 1.04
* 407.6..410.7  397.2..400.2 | 1.11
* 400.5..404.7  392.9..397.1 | 1.04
